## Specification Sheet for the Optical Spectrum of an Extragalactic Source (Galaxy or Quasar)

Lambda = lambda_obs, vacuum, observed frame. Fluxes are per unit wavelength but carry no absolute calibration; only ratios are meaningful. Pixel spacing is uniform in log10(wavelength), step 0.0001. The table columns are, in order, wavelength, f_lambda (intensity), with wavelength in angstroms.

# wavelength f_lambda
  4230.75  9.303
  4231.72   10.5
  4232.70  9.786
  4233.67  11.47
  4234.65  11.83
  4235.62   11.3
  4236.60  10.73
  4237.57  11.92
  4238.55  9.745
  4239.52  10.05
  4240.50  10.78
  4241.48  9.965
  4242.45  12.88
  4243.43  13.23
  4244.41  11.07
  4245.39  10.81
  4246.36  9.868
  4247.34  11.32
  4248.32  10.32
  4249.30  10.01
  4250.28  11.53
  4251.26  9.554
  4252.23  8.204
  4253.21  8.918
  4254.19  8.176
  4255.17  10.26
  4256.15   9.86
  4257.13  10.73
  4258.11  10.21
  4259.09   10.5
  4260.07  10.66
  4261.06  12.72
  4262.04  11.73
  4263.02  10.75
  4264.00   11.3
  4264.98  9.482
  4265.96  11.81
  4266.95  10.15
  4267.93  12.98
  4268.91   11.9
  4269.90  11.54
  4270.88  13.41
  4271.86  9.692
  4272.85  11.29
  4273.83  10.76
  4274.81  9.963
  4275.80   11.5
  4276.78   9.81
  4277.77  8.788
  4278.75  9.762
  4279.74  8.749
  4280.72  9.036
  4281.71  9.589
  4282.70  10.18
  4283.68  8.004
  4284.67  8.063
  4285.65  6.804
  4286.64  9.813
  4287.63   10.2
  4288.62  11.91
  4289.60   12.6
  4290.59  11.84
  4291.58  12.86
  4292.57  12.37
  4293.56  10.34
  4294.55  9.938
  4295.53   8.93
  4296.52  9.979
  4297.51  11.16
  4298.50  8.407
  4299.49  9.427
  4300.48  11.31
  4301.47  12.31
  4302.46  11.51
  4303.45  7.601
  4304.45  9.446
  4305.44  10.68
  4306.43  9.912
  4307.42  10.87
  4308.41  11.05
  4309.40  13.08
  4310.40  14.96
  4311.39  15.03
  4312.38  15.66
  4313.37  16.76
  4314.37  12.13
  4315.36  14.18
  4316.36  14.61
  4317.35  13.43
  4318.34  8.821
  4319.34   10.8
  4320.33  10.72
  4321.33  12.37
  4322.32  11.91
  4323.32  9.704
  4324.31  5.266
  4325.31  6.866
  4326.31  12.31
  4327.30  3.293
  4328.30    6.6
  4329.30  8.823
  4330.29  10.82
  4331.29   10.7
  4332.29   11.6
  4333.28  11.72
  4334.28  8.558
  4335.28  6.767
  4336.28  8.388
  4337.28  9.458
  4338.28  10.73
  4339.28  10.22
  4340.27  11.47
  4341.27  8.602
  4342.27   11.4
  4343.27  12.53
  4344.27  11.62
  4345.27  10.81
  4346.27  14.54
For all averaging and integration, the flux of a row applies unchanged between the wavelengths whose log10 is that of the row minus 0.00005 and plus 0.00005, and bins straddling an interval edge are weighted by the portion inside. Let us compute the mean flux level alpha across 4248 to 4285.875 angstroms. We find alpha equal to 10.2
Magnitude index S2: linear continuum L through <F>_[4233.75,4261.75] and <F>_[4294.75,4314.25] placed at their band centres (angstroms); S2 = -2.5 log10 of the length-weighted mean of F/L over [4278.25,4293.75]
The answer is 0.11 mag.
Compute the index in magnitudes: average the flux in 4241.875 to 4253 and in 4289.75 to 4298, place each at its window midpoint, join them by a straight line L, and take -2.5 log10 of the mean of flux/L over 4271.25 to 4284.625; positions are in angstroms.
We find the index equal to 0.12 mag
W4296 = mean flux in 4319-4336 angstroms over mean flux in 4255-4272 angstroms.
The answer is 0.84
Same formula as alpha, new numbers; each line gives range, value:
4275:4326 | 10.8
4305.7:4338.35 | 10.8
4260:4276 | 11.3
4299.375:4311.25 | 11.2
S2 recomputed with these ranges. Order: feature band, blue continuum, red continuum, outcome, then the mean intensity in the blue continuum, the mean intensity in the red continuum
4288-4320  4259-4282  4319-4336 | -0.18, 10.8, 9.32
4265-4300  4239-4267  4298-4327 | 0.06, 10.6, 11.4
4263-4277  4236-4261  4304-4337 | -0.05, 10.5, 10.8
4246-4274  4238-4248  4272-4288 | -0.04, 11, 9.52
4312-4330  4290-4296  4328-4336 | -0.08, 11.1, 9.49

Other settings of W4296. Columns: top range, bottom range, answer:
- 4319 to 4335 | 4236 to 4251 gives 0.87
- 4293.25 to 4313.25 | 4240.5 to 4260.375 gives 1.08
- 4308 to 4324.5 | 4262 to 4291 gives 1.20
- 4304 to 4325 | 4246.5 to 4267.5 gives 1.15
